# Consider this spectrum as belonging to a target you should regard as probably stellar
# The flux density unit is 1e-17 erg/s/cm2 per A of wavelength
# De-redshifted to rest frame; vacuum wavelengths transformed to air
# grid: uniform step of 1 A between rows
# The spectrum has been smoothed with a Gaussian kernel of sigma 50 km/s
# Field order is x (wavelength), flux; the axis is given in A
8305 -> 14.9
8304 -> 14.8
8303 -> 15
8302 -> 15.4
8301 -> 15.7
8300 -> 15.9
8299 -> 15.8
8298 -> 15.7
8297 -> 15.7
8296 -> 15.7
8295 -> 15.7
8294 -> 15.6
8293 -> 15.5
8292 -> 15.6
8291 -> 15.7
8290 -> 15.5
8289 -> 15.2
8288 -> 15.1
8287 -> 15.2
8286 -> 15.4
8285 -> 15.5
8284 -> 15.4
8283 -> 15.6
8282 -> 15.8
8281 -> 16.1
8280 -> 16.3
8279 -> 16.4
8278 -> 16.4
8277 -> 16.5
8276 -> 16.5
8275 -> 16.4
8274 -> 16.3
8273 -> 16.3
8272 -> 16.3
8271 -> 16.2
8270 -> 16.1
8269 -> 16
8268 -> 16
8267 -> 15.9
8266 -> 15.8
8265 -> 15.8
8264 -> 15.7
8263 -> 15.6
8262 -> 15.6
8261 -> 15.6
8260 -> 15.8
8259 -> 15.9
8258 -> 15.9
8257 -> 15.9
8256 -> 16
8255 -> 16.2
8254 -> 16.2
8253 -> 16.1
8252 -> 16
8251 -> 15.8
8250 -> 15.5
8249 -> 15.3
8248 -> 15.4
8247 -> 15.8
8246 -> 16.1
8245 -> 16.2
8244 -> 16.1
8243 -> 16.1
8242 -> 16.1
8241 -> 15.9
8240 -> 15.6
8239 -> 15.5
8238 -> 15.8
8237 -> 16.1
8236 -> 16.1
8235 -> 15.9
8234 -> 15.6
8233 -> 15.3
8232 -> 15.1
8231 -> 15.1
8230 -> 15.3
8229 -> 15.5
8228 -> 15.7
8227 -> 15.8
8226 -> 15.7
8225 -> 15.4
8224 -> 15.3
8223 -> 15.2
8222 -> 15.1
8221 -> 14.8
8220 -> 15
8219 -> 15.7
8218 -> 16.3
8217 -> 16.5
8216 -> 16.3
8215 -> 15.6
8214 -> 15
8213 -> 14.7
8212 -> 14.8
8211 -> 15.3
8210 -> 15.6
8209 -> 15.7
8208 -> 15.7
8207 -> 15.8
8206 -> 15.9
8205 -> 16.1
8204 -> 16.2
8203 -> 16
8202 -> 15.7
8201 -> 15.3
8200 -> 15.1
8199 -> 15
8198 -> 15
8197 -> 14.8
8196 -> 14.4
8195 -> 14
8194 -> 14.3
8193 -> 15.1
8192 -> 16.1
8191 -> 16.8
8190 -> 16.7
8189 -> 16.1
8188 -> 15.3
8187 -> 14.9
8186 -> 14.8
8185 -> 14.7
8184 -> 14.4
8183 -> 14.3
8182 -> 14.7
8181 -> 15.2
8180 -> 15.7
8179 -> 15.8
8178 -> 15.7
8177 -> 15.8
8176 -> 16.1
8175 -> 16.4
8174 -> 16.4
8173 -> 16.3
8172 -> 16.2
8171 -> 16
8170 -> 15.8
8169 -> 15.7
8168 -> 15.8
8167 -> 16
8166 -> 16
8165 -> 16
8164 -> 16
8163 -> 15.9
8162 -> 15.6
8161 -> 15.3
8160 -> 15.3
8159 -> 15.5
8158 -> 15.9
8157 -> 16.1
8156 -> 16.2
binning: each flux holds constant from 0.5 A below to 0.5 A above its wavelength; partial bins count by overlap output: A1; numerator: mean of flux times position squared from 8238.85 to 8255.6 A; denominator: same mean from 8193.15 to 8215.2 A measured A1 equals 1.05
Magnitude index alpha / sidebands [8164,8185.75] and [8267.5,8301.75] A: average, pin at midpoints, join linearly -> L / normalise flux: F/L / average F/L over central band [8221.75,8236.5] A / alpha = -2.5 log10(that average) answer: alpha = 0.02 mag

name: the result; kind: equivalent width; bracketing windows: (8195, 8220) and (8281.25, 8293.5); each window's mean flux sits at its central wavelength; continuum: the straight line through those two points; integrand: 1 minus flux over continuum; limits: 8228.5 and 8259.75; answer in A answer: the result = -0.63 A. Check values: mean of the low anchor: 15.5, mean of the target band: 15.8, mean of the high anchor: 15.5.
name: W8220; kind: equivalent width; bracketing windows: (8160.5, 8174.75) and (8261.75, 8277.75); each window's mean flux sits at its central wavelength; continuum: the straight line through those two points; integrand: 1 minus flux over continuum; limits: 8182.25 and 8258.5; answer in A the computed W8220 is 2.2 A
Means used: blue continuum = 15.9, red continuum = 16.1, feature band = 15.5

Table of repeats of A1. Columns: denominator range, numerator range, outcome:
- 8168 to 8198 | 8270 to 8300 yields 1.05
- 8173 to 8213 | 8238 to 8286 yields 1.05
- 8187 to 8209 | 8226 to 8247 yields 1.03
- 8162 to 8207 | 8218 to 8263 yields 1.02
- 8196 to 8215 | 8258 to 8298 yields 1.05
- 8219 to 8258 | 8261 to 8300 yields 1.02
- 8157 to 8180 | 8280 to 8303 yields 1.01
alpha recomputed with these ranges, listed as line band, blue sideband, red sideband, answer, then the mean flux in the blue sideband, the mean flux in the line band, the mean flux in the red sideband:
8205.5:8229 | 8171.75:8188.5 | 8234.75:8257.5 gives 0.013 mag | 15.4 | 15.5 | 15.9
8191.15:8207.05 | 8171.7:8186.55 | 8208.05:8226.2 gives 0.010 mag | 15.5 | 15.3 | 15.4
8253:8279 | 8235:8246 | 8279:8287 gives -0.015 mag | 16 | 16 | 15.7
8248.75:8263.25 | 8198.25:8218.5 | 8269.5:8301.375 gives -0.005 mag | 15.6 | 15.8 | 15.8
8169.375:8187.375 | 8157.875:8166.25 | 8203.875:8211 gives 0.015 mag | 15.7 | 15.5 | 15.8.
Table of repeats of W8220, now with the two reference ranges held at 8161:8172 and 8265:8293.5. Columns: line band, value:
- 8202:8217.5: 0.2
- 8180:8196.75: 0.8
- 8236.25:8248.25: 0.0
